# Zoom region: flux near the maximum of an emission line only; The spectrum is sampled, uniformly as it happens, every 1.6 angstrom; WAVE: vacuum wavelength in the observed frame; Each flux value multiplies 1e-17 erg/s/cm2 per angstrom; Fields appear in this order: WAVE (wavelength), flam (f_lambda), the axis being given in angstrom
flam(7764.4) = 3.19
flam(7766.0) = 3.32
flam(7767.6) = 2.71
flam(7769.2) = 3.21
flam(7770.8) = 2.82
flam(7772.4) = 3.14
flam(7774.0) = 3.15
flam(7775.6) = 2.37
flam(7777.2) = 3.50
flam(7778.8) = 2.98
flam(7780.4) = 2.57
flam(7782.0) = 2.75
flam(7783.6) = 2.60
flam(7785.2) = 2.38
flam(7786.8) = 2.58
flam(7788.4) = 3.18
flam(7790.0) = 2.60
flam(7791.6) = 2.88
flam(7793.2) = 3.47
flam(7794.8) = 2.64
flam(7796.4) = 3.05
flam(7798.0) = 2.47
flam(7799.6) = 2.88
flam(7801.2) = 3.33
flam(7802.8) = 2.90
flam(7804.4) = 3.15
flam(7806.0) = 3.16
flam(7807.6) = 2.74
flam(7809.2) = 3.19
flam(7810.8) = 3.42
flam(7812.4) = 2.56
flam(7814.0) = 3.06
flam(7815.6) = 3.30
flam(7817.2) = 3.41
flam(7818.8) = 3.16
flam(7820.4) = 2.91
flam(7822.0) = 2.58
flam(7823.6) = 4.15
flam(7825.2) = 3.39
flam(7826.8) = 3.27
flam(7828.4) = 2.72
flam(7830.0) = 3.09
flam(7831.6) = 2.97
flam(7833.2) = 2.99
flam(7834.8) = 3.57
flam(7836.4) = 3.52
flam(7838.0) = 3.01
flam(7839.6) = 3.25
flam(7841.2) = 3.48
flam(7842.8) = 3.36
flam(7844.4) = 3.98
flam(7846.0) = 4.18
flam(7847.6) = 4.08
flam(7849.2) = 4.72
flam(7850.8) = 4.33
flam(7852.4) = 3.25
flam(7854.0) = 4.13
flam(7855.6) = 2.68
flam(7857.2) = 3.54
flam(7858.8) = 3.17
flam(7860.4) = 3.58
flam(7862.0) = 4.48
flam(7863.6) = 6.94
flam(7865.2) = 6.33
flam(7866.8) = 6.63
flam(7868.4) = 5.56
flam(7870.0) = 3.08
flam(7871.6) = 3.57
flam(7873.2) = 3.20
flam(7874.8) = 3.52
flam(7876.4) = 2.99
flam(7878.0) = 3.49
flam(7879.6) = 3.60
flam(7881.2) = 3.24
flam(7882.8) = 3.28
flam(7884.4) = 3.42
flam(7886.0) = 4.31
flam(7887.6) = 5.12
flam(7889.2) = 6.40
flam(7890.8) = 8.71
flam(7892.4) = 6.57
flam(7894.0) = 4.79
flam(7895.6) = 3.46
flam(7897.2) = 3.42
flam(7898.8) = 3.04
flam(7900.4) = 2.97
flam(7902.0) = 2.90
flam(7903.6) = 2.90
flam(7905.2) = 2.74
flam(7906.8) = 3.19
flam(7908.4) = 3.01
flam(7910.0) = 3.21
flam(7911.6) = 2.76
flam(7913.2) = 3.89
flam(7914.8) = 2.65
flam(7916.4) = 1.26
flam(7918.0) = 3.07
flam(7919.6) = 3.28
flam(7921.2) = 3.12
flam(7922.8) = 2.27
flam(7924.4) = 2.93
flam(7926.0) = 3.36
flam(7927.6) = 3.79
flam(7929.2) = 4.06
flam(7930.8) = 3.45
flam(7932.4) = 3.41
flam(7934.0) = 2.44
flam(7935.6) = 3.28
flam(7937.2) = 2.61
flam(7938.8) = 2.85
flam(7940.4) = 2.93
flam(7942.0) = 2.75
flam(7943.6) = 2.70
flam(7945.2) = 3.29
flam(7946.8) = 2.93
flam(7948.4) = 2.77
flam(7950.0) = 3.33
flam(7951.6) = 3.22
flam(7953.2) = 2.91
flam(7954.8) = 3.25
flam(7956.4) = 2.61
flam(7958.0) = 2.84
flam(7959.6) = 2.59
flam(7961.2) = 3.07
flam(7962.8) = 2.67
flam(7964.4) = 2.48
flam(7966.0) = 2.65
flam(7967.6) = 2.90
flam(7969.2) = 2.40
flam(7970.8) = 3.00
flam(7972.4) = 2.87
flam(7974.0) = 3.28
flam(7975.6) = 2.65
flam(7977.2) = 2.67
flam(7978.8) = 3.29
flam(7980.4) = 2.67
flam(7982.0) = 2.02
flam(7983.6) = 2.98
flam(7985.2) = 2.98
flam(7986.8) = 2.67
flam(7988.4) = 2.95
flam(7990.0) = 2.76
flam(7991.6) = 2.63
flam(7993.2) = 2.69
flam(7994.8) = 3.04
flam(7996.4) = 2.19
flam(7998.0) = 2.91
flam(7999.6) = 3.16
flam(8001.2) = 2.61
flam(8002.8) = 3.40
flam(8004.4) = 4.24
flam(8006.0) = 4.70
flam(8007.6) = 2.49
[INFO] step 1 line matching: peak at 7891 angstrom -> [N II] 6583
